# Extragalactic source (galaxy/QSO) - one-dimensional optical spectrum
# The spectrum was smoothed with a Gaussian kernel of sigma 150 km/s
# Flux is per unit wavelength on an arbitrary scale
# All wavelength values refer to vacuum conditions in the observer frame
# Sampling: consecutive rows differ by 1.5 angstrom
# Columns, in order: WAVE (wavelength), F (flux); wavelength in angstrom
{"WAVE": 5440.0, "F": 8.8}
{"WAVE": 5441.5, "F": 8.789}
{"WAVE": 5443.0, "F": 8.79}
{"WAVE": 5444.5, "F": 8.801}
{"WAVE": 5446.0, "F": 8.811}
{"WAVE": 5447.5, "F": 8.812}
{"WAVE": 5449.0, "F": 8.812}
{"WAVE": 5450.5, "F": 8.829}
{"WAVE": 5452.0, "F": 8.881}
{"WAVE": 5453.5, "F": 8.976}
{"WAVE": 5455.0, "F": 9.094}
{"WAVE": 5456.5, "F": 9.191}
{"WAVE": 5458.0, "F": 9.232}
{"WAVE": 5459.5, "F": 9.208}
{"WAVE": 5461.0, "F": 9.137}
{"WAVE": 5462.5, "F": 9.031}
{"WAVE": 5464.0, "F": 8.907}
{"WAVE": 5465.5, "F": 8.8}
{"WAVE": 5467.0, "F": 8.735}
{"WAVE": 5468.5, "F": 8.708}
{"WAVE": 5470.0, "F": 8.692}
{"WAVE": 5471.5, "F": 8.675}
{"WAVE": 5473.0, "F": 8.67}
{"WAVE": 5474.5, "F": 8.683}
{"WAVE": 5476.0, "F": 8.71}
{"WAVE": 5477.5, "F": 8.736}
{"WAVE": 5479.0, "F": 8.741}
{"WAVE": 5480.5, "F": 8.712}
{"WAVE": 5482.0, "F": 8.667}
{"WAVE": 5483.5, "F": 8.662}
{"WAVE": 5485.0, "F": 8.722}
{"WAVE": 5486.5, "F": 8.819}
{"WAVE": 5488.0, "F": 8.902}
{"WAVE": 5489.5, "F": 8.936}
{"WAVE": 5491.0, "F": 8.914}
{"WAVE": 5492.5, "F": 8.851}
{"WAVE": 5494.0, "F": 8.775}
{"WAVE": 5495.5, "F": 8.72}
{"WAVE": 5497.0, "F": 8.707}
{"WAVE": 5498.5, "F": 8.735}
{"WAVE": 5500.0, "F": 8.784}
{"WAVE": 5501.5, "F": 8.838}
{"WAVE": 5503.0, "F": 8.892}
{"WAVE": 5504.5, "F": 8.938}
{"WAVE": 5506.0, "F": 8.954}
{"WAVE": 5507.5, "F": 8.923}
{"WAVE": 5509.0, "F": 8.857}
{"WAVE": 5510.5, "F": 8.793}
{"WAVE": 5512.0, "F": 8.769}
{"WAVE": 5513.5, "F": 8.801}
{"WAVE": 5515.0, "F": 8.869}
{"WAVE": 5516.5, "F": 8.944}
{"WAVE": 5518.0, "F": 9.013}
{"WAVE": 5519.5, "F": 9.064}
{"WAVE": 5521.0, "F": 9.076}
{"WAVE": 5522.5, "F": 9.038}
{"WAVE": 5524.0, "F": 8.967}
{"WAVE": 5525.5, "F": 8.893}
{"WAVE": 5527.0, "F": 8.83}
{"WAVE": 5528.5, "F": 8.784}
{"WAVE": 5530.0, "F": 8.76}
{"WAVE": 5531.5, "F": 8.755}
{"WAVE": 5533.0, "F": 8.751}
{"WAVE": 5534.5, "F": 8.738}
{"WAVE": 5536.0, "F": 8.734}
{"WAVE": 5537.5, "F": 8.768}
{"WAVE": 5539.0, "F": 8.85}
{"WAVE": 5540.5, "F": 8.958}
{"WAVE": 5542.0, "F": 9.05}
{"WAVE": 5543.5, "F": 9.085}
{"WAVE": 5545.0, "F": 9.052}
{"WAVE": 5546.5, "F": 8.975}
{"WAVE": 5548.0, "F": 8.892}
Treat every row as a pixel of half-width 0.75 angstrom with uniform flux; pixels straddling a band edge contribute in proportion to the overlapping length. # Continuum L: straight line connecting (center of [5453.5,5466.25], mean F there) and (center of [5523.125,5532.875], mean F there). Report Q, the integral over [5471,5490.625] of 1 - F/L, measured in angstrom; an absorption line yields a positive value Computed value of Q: 0.5 angstrom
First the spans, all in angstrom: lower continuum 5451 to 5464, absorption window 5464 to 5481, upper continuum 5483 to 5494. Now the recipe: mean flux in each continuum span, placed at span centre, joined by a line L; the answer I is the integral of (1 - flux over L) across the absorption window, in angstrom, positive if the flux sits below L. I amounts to 0.4 angstrom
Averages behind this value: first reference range 9.08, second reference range 8.83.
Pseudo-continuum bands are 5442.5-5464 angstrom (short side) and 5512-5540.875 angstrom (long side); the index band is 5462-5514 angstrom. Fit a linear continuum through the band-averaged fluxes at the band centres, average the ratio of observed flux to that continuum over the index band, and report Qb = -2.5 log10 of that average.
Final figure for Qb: 0.02 mag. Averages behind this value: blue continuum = 8.97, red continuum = 8.87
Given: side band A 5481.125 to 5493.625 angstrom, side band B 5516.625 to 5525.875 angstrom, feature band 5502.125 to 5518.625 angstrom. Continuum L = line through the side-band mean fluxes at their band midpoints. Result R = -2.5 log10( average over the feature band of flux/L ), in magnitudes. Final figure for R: 0.01 mag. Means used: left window 8.81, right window 9.01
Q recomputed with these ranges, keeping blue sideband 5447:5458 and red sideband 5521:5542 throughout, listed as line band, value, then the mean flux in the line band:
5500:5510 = 0.0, 8.89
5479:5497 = 0.3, 8.78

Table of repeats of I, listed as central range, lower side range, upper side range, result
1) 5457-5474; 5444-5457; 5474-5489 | -0.1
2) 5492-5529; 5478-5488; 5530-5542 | -0.4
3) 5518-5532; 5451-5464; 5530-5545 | 0.0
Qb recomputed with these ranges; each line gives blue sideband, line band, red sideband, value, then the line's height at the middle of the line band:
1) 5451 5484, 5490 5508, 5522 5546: 0.00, 8.87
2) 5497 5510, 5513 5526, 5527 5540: -0.02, 8.81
